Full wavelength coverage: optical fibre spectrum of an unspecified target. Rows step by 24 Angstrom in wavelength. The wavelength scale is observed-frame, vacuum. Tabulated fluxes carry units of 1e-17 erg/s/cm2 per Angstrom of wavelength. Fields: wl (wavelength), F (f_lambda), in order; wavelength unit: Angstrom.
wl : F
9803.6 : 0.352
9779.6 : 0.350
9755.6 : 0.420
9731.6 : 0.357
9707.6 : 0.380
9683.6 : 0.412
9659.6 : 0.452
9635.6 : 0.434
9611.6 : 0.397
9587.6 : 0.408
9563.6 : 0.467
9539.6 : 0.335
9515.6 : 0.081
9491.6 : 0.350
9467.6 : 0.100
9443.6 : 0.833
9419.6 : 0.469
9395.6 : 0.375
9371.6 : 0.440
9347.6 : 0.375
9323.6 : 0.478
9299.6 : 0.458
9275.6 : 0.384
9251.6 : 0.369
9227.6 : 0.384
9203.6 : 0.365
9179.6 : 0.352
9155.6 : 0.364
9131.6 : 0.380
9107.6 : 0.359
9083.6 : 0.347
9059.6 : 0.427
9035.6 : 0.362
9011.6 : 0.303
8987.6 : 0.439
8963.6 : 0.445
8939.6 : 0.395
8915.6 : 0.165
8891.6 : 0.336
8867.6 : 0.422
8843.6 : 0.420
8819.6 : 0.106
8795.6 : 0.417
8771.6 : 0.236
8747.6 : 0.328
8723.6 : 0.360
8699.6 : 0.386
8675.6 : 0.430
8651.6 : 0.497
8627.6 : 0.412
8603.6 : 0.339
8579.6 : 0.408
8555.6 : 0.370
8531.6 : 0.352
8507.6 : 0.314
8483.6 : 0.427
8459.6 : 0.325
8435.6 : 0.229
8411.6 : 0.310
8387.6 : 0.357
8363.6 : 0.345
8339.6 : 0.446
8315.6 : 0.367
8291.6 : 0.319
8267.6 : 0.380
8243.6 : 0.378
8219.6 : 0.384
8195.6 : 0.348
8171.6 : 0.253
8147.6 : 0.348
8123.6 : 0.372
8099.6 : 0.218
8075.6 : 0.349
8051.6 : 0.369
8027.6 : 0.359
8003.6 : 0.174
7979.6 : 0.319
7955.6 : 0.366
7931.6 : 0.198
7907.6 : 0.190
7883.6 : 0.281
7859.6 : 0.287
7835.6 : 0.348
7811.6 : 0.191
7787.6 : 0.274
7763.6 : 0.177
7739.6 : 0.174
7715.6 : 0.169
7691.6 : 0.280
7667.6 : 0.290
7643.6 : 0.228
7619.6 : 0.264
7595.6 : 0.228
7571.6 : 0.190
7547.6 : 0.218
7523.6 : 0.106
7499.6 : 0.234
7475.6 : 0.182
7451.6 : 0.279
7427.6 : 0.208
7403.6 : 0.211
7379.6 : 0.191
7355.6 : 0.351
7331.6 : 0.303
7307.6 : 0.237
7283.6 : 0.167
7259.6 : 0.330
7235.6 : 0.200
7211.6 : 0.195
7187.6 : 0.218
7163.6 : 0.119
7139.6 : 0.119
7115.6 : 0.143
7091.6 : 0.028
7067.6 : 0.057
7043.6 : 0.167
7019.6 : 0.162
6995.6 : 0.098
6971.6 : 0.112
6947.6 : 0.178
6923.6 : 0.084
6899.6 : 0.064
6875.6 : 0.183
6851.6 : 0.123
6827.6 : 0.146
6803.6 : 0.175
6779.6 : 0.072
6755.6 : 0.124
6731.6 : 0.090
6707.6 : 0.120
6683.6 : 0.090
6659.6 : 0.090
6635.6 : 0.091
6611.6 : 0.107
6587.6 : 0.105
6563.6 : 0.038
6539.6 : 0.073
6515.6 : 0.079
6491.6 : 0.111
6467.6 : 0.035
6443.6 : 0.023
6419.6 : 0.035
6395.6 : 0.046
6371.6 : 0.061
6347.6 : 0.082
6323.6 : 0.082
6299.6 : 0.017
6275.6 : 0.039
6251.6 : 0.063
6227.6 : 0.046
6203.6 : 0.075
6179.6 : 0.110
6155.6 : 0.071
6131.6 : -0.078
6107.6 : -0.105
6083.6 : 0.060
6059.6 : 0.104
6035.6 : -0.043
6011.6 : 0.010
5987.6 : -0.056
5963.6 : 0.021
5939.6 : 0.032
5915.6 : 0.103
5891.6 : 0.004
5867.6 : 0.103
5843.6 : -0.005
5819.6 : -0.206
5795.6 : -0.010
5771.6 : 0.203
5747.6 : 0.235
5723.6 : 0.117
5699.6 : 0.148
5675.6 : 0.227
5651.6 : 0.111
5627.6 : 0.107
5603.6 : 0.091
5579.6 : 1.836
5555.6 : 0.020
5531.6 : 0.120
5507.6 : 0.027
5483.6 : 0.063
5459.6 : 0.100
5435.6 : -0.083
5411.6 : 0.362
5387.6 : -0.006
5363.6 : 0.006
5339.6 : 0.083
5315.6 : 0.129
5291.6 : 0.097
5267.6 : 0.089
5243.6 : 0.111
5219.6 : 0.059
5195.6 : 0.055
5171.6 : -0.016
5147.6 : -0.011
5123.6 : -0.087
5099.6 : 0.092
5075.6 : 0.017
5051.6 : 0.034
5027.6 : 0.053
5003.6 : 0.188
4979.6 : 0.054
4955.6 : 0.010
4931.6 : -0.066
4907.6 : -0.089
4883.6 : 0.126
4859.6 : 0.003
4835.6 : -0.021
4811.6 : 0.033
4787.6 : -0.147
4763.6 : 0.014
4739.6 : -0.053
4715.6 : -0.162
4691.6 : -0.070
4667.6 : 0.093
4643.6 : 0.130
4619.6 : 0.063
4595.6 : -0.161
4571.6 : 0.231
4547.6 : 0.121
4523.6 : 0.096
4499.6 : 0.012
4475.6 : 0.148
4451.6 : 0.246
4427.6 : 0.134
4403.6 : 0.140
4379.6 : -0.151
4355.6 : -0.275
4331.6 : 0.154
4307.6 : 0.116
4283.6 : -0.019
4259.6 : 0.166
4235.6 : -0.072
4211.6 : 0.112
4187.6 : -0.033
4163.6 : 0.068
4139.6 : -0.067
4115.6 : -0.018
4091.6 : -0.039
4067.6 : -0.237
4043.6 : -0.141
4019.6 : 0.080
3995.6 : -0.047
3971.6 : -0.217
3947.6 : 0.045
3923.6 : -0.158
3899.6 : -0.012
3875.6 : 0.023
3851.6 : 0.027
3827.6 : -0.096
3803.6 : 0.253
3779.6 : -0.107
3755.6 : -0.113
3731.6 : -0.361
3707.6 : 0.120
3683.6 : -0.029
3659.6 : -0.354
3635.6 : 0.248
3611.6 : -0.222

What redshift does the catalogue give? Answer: 0.80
